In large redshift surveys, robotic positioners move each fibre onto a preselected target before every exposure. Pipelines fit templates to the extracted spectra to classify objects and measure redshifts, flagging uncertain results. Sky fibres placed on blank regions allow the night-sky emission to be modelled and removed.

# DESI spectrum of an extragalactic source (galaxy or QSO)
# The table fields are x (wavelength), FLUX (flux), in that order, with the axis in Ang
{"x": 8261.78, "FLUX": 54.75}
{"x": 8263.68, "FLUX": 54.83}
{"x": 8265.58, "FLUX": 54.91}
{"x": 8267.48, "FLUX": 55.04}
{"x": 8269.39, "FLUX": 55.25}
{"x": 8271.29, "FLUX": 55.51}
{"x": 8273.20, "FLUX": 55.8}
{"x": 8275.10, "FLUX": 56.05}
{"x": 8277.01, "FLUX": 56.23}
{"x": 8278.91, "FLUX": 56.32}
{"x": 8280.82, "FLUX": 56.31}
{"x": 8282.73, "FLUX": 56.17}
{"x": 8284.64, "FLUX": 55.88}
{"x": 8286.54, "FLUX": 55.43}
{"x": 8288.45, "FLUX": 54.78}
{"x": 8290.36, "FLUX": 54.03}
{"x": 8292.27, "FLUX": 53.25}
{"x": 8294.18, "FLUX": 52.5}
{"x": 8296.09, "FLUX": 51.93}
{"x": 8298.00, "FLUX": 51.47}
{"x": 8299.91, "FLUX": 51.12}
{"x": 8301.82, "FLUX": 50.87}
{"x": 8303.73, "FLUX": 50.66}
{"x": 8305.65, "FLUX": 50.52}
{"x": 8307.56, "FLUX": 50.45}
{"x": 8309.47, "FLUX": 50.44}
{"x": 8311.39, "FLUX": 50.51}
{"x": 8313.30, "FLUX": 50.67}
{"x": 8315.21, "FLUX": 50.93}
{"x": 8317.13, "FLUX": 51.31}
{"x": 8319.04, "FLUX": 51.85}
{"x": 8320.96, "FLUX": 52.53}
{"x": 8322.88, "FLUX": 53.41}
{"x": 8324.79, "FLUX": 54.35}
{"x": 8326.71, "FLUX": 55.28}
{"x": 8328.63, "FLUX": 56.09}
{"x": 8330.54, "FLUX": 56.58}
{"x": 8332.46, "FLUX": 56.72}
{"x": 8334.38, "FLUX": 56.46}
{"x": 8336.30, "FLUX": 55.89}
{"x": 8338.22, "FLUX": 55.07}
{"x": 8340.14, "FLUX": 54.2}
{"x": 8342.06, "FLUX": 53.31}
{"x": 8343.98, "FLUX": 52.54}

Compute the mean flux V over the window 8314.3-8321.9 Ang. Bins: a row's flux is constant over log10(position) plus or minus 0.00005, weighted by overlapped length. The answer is 51.6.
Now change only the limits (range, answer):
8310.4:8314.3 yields 50.6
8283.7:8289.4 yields 55.4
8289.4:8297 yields 52.9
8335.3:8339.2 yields 55.5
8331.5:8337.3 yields 56.3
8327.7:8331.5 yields 56.4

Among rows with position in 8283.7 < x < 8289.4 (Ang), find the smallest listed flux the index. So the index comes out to 54.78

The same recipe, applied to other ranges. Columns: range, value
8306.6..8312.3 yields 50.44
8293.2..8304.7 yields 50.66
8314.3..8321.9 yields 50.93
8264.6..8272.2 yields 54.91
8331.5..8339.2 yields 55.07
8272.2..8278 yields 55.8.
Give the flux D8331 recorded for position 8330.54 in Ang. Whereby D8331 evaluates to 56.58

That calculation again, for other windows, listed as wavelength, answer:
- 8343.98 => 52.54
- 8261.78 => 54.75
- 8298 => 51.47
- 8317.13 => 51.31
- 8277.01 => 56.23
